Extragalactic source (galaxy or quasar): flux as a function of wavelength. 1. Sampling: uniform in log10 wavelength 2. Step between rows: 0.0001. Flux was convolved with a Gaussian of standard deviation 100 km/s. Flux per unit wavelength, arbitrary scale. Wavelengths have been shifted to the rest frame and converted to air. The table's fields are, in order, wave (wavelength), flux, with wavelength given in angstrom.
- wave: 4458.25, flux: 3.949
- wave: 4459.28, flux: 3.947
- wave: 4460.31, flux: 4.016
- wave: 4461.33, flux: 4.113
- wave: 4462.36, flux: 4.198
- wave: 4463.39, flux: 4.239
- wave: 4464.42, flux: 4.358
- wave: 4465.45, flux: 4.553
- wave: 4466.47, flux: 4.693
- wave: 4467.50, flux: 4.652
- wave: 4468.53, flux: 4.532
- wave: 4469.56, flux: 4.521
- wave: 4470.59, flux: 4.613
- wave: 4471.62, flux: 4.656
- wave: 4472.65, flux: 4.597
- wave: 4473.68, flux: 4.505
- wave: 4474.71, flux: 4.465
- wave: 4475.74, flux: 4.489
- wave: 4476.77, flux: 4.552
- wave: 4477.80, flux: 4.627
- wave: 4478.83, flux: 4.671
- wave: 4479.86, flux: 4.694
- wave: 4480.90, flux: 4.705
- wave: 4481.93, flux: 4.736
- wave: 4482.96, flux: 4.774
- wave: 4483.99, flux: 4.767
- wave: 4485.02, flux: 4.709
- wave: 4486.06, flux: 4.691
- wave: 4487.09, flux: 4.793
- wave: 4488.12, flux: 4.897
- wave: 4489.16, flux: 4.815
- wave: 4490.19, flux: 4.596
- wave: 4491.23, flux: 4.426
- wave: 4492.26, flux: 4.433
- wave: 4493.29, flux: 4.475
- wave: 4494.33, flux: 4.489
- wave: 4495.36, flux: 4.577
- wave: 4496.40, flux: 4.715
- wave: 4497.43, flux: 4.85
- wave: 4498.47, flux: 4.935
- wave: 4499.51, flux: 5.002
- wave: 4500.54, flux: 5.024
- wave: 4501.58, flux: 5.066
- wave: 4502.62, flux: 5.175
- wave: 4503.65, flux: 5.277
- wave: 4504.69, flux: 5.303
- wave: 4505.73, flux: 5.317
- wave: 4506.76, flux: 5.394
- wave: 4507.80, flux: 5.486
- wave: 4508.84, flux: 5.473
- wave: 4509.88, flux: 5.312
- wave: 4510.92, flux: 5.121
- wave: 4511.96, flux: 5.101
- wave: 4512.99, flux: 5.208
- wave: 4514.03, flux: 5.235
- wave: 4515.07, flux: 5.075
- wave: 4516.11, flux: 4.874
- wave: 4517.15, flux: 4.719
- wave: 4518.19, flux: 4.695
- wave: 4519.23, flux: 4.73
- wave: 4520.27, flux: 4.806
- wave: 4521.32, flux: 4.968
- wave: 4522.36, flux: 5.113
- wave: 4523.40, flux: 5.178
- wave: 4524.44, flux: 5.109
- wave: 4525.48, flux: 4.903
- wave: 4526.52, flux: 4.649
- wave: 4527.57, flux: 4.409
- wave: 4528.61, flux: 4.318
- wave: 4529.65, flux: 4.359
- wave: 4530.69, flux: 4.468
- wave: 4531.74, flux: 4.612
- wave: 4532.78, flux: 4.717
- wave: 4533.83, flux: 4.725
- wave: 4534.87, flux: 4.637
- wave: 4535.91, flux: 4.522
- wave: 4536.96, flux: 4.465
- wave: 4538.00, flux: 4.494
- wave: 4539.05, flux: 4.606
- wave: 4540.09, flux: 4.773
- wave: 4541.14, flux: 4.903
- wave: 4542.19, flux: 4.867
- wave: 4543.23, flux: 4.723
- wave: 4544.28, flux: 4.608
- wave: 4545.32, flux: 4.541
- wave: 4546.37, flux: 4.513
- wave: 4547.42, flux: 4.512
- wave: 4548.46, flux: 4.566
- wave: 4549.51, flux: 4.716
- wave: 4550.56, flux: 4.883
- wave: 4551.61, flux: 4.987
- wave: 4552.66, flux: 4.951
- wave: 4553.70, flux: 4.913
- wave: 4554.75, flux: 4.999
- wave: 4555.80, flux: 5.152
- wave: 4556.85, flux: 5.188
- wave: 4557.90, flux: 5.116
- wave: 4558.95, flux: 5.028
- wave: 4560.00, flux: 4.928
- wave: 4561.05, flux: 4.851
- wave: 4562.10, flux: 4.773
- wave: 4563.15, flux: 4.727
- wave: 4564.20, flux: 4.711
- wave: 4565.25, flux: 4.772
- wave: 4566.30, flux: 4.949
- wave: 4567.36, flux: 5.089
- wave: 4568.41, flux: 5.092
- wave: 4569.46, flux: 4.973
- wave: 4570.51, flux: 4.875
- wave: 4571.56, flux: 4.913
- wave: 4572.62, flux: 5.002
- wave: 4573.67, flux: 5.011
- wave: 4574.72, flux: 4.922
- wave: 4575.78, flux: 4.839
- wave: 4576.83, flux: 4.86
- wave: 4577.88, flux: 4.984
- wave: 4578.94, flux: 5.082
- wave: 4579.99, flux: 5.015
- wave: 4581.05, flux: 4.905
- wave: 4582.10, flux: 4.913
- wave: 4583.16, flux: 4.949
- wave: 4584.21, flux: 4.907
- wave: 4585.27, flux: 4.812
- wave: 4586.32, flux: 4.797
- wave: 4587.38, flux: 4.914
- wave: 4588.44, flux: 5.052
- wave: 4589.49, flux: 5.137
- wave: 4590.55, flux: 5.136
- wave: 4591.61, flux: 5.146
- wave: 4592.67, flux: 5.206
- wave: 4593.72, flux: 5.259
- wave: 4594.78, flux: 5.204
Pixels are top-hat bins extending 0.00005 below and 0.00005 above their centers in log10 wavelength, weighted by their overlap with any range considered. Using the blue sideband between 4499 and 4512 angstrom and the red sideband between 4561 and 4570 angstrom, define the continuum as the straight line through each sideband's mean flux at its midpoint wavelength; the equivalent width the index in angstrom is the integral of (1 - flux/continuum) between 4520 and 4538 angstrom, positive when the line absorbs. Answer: 1.4 angstrom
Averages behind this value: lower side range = 5.24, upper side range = 4.88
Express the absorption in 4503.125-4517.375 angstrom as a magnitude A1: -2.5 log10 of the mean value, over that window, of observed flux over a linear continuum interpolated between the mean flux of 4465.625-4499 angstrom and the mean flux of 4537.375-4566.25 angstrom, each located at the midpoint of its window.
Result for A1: -0.111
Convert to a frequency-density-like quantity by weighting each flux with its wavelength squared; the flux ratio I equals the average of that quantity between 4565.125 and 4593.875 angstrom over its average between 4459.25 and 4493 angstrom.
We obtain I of 1.1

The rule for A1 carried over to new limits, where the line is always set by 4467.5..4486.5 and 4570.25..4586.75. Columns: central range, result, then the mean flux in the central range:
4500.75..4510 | -0.13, 5.3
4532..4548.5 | 0.04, 4.64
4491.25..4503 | -0.02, 4.77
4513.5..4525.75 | -0.04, 4.95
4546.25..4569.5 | -0.01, 4.89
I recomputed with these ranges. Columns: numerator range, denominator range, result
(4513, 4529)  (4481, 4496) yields 1.06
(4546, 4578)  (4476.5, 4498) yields 1.08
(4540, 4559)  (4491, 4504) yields 1.03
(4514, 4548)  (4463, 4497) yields 1.05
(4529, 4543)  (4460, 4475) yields 1.07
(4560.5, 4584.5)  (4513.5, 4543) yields 1.06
